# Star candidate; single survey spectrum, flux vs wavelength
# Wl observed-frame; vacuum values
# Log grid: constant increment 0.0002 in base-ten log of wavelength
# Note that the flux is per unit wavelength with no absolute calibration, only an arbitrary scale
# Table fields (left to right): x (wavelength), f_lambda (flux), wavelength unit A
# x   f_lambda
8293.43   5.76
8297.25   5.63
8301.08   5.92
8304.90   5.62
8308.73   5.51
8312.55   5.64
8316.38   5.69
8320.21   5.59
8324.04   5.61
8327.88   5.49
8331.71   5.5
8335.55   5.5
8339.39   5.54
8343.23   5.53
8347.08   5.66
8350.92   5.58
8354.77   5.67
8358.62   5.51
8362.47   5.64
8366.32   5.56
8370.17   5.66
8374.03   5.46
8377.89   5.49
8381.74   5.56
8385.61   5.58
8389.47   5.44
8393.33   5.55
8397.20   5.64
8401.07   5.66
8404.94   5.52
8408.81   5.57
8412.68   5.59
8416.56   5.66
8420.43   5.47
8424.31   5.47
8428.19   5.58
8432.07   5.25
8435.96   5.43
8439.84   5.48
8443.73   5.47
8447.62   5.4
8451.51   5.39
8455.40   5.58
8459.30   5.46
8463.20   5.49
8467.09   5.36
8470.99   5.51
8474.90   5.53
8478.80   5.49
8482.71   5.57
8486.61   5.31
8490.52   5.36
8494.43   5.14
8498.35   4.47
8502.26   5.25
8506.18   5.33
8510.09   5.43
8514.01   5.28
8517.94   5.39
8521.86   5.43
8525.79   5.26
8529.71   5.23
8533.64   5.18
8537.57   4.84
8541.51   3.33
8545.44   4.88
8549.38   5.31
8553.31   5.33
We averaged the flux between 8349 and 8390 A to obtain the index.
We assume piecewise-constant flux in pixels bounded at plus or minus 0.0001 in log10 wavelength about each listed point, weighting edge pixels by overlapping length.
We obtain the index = 5.56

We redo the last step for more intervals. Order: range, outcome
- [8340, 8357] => 5.6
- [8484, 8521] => 5.23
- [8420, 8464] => 5.45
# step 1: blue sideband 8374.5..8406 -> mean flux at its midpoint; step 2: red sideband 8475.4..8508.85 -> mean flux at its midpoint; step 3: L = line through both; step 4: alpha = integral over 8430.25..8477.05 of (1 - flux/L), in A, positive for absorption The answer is -0.7 A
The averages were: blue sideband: 5.55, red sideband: 5.26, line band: 5.45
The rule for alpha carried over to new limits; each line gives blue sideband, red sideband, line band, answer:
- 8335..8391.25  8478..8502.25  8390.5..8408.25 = -0.4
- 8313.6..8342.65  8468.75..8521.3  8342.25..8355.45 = -0.2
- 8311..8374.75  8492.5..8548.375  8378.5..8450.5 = -2.1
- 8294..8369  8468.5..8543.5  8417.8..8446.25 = -0.5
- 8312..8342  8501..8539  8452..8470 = -0.4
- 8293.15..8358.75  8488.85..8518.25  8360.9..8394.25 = -0.4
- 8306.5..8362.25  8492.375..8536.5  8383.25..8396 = -0.2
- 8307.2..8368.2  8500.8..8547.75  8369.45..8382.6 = -0.1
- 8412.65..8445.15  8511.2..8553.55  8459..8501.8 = -0.5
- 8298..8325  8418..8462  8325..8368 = 0.3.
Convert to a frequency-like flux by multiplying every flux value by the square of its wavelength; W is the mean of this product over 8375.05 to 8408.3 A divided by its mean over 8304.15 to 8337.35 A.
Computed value 1.01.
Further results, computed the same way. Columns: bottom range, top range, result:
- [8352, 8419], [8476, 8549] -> 0.95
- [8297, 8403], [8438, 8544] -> 0.97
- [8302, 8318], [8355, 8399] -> 1.00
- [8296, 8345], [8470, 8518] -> 0.99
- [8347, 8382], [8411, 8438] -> 1.00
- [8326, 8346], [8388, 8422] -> 1.03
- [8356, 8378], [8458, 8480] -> 1.01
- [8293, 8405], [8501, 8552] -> 0.95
